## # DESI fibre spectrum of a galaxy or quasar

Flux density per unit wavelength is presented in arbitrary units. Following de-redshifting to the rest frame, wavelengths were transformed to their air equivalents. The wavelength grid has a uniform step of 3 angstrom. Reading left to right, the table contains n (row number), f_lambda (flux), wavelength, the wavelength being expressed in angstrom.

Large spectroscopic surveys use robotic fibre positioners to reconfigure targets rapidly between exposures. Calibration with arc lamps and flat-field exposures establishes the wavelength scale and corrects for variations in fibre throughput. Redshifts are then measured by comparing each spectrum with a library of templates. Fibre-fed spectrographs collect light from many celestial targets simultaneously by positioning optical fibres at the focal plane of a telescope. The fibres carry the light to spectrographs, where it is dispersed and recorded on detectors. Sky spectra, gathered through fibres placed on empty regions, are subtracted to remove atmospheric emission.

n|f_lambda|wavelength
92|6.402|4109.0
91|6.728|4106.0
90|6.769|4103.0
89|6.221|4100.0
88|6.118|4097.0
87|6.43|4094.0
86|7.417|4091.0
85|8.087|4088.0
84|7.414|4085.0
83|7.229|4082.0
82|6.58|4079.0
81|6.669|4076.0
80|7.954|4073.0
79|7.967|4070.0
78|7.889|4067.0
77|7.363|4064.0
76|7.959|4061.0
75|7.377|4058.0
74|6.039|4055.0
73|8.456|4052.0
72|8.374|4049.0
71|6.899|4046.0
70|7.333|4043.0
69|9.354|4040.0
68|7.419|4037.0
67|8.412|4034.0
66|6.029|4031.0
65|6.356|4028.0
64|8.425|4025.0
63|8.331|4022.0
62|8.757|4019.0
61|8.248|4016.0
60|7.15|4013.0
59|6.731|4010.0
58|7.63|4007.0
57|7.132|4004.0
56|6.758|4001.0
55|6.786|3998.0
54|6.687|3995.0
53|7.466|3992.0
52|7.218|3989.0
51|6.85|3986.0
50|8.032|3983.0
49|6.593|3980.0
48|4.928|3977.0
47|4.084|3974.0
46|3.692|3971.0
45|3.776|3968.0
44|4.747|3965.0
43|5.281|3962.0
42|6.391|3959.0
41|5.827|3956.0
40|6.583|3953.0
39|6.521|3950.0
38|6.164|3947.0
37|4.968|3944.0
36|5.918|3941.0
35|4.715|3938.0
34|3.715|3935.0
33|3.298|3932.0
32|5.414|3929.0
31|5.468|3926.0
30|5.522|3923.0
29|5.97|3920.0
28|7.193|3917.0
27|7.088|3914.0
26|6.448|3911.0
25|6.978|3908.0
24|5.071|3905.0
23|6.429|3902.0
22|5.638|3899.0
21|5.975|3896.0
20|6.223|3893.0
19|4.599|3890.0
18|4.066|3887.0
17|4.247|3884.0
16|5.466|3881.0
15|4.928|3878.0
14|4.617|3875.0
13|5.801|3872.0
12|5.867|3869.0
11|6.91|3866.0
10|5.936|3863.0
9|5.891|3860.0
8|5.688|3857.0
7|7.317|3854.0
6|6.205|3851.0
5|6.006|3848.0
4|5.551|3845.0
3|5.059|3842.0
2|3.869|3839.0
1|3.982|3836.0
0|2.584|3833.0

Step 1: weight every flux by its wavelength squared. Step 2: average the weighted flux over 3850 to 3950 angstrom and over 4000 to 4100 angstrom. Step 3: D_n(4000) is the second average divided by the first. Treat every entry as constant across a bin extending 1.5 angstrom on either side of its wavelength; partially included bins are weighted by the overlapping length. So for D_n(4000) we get 1.42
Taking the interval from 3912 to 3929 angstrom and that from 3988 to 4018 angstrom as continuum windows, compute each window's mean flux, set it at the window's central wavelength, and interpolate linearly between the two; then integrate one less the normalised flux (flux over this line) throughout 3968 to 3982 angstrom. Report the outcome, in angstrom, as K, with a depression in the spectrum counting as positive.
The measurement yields 4.2 angstrom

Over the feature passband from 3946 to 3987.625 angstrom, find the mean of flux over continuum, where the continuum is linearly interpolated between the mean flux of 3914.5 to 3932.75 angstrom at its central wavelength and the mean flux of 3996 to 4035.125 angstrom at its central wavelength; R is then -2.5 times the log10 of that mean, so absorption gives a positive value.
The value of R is 0.14 mag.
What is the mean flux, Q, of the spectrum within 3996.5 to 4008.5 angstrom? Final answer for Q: 7.08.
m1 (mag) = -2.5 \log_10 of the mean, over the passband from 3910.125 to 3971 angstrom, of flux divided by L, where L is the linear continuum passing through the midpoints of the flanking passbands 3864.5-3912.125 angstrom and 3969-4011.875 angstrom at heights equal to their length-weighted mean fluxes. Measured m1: 0.10 mag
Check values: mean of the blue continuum 5.57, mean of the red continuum 6.45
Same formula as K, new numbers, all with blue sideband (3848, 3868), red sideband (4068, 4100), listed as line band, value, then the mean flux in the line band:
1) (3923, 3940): 5.0 angstrom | 4.65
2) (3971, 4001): 1.7 angstrom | 6.39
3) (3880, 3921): 4.1 angstrom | 5.82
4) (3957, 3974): 4.9 angstrom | 4.75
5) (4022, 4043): -2.2 angstrom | 7.69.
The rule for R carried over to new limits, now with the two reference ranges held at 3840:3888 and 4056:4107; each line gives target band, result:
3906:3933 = 0.005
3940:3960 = 0.031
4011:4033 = -0.132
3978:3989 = -0.096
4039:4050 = -0.147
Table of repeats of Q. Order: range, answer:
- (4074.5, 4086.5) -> 6.97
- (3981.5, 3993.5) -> 7.39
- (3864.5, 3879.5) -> 5.62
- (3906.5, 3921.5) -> 6.74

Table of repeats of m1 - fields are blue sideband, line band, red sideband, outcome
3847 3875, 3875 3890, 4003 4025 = 0.33 mag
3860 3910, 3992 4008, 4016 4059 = 0.02 mag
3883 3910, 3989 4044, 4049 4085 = -0.09 mag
